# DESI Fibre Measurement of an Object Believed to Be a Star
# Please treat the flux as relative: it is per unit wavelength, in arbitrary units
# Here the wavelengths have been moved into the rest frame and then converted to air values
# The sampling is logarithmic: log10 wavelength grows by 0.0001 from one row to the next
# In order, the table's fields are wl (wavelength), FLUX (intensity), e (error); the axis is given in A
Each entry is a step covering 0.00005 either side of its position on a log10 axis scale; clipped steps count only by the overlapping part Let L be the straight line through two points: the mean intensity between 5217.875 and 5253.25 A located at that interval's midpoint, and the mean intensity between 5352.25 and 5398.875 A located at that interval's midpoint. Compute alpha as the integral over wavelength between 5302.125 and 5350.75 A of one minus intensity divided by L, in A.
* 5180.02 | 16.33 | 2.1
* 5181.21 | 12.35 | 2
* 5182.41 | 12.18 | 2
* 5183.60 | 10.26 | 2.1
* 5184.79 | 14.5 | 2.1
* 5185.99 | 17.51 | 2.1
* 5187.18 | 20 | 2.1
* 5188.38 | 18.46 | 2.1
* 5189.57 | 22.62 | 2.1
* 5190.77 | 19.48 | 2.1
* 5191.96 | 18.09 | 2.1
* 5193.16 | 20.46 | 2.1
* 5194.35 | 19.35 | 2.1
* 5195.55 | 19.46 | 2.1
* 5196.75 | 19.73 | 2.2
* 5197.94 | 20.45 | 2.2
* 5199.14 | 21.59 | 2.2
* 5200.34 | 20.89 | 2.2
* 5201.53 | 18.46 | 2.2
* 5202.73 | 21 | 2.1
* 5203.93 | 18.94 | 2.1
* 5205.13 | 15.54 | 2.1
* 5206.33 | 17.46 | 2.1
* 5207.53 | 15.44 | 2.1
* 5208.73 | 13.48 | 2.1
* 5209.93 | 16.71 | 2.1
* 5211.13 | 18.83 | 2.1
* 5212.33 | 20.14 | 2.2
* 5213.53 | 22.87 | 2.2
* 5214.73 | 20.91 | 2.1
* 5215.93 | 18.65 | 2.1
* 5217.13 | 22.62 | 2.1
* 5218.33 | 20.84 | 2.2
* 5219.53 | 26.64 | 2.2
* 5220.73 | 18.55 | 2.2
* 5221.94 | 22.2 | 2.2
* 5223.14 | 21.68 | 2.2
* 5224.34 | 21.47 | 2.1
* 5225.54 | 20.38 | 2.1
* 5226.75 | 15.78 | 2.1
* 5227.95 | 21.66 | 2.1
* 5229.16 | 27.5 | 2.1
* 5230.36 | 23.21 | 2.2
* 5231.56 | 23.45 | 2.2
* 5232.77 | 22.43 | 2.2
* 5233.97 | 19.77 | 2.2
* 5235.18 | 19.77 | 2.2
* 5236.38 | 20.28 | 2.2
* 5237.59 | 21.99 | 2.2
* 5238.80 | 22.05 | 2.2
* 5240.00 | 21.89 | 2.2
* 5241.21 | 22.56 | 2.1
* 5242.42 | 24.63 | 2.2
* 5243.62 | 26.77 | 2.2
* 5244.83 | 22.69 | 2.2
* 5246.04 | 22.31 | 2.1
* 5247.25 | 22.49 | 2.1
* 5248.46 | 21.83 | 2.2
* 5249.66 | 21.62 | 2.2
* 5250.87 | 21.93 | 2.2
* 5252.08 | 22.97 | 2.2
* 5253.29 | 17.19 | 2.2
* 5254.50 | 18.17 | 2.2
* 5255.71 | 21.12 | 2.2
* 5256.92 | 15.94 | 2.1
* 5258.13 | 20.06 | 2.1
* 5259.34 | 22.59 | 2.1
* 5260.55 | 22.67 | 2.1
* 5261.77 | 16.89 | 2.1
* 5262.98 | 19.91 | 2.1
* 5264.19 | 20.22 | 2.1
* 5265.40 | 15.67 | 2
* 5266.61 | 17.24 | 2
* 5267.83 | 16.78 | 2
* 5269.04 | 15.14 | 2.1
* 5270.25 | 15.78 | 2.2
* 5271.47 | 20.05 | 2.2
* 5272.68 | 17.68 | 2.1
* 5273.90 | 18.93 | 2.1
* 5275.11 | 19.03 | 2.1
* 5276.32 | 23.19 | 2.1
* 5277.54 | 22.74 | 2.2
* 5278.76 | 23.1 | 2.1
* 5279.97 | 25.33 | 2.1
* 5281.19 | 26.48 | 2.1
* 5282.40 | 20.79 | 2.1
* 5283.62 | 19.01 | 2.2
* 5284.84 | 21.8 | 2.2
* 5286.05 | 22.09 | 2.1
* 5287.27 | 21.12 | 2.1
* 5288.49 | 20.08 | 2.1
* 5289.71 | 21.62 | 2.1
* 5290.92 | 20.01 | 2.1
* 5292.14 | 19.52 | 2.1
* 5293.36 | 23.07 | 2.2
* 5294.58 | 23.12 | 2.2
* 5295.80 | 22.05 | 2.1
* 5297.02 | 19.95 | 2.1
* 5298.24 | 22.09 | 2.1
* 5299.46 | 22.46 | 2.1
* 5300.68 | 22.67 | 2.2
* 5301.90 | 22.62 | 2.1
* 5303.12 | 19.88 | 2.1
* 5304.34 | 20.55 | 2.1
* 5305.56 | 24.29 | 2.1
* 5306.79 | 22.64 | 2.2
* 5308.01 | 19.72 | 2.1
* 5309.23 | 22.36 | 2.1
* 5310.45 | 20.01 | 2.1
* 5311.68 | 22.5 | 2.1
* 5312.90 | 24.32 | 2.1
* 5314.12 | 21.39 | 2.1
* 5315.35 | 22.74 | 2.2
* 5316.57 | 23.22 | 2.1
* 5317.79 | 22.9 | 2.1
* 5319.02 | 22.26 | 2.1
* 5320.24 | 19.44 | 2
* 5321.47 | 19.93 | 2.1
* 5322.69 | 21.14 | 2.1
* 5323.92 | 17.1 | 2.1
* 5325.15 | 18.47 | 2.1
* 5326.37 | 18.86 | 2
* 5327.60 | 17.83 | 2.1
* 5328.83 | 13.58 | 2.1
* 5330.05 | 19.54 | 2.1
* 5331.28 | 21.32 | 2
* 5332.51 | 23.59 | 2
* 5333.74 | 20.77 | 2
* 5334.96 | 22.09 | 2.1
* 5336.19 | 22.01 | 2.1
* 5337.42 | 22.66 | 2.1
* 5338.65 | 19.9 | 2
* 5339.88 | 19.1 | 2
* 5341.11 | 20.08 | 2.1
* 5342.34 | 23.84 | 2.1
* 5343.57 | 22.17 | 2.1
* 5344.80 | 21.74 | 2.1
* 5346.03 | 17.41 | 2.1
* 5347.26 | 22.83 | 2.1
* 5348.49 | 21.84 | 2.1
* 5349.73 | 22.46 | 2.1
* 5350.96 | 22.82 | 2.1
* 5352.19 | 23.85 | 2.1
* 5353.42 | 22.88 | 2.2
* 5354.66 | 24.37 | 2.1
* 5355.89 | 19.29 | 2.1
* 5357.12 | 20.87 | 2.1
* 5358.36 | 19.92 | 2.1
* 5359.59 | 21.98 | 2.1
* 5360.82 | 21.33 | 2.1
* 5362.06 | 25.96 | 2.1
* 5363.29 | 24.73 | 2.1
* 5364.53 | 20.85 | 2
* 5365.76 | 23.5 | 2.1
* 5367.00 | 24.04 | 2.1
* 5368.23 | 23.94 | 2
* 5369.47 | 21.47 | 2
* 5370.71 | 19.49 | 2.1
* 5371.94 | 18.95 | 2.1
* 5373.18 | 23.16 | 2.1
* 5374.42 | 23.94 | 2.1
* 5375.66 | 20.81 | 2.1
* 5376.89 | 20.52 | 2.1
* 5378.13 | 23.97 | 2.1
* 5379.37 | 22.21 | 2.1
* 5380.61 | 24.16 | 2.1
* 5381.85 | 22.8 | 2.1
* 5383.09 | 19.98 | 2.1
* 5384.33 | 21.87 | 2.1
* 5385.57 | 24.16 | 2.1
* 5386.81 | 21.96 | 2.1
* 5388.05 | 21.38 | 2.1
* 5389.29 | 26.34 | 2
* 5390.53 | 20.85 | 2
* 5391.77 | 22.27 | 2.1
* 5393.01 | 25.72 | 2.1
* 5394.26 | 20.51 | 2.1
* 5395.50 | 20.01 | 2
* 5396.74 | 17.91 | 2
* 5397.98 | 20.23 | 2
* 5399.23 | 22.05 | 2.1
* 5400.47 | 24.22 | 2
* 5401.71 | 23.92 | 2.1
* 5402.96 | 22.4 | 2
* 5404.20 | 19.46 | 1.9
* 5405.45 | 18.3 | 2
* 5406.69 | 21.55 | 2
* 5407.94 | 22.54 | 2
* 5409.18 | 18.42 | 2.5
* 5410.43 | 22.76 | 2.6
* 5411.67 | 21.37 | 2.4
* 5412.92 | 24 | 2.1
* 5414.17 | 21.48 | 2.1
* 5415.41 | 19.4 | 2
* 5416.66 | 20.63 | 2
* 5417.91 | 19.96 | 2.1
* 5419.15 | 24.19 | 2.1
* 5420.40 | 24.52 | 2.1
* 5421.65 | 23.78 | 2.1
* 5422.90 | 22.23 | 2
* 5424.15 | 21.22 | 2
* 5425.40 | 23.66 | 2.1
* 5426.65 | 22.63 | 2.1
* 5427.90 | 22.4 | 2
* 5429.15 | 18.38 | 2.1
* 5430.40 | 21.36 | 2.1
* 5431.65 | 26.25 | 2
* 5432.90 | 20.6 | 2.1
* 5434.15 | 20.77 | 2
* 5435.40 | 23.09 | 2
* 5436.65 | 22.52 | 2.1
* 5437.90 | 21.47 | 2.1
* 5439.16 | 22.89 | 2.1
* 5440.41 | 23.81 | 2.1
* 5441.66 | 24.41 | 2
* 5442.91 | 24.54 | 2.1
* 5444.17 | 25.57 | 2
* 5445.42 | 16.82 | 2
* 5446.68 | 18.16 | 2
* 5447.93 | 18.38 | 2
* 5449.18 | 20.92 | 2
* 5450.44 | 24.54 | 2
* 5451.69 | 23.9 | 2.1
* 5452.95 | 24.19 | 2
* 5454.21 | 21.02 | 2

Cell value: 2.4 A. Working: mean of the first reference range 22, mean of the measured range 21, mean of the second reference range 22.1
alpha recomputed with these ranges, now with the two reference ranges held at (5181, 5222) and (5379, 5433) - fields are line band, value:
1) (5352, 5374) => -1.0 A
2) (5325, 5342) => 0.6 A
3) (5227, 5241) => -2.0 A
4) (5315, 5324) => -0.3 A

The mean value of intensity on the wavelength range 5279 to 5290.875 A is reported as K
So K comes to 22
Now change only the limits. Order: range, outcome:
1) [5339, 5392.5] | 22.1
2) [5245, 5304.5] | 20.6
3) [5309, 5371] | 21.4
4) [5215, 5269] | 21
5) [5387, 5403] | 22.1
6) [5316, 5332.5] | 19.8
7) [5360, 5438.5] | 22.1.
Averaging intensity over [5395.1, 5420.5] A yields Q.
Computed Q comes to 21.3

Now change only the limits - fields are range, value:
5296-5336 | 21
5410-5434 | 22.1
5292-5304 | 21.8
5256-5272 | 18.4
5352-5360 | 21.8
